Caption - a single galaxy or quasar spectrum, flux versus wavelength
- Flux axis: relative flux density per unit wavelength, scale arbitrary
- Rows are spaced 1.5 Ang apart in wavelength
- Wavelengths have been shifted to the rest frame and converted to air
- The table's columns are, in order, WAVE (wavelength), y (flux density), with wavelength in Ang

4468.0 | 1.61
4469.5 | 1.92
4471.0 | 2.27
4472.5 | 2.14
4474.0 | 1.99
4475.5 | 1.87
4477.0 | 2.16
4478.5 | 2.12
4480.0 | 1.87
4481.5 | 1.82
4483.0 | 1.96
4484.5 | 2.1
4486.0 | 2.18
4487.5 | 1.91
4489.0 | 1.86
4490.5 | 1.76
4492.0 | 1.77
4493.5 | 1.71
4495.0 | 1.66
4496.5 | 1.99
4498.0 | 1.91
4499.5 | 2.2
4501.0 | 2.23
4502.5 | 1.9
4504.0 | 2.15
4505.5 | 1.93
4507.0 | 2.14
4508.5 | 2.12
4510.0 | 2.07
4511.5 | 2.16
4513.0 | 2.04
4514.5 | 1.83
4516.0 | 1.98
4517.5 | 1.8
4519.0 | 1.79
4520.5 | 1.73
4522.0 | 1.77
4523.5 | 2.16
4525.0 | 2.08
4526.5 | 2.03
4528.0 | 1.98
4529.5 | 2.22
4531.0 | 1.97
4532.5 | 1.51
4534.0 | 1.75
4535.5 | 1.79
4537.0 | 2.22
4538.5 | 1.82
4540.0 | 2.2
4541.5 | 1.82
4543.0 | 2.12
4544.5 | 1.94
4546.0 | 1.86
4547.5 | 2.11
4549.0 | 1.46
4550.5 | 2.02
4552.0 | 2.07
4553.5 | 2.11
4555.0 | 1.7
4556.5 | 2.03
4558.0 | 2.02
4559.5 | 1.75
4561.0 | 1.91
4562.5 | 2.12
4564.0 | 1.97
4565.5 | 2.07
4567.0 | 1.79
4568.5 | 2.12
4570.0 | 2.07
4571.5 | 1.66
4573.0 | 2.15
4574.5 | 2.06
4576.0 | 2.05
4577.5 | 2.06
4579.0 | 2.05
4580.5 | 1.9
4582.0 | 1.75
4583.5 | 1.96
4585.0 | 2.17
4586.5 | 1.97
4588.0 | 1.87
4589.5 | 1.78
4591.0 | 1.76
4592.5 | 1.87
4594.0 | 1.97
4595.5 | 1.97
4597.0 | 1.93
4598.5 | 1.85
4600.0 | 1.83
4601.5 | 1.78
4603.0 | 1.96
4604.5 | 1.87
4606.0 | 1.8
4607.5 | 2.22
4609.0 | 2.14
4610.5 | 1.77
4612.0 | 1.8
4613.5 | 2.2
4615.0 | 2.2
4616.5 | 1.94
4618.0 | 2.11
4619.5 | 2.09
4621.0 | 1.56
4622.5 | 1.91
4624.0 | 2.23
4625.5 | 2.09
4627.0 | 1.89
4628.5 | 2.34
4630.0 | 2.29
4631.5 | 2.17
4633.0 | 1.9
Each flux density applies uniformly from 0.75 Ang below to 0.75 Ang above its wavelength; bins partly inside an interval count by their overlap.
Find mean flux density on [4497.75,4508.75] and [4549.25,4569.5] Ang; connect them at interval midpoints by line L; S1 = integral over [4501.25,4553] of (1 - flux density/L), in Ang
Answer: 1.8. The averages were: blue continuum 2.08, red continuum 1.96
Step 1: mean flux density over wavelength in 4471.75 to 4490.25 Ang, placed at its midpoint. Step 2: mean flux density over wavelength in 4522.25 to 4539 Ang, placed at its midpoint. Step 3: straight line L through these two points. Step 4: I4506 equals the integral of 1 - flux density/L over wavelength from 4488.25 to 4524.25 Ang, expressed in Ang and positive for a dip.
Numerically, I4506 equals 0.5 Ang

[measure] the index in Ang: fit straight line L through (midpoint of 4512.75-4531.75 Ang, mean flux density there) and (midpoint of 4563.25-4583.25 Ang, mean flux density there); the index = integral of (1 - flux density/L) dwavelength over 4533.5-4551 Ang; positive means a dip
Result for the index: 0.3 Ang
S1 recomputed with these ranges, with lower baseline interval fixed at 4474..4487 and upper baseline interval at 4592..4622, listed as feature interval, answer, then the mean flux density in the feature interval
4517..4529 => 0.36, 1.93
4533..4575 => 0.41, 1.95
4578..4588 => -0.03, 1.96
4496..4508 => -0.38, 2.06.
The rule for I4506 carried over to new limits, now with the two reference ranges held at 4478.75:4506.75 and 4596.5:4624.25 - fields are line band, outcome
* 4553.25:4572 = 0.03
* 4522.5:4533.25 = -0.22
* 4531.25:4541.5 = 0.35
